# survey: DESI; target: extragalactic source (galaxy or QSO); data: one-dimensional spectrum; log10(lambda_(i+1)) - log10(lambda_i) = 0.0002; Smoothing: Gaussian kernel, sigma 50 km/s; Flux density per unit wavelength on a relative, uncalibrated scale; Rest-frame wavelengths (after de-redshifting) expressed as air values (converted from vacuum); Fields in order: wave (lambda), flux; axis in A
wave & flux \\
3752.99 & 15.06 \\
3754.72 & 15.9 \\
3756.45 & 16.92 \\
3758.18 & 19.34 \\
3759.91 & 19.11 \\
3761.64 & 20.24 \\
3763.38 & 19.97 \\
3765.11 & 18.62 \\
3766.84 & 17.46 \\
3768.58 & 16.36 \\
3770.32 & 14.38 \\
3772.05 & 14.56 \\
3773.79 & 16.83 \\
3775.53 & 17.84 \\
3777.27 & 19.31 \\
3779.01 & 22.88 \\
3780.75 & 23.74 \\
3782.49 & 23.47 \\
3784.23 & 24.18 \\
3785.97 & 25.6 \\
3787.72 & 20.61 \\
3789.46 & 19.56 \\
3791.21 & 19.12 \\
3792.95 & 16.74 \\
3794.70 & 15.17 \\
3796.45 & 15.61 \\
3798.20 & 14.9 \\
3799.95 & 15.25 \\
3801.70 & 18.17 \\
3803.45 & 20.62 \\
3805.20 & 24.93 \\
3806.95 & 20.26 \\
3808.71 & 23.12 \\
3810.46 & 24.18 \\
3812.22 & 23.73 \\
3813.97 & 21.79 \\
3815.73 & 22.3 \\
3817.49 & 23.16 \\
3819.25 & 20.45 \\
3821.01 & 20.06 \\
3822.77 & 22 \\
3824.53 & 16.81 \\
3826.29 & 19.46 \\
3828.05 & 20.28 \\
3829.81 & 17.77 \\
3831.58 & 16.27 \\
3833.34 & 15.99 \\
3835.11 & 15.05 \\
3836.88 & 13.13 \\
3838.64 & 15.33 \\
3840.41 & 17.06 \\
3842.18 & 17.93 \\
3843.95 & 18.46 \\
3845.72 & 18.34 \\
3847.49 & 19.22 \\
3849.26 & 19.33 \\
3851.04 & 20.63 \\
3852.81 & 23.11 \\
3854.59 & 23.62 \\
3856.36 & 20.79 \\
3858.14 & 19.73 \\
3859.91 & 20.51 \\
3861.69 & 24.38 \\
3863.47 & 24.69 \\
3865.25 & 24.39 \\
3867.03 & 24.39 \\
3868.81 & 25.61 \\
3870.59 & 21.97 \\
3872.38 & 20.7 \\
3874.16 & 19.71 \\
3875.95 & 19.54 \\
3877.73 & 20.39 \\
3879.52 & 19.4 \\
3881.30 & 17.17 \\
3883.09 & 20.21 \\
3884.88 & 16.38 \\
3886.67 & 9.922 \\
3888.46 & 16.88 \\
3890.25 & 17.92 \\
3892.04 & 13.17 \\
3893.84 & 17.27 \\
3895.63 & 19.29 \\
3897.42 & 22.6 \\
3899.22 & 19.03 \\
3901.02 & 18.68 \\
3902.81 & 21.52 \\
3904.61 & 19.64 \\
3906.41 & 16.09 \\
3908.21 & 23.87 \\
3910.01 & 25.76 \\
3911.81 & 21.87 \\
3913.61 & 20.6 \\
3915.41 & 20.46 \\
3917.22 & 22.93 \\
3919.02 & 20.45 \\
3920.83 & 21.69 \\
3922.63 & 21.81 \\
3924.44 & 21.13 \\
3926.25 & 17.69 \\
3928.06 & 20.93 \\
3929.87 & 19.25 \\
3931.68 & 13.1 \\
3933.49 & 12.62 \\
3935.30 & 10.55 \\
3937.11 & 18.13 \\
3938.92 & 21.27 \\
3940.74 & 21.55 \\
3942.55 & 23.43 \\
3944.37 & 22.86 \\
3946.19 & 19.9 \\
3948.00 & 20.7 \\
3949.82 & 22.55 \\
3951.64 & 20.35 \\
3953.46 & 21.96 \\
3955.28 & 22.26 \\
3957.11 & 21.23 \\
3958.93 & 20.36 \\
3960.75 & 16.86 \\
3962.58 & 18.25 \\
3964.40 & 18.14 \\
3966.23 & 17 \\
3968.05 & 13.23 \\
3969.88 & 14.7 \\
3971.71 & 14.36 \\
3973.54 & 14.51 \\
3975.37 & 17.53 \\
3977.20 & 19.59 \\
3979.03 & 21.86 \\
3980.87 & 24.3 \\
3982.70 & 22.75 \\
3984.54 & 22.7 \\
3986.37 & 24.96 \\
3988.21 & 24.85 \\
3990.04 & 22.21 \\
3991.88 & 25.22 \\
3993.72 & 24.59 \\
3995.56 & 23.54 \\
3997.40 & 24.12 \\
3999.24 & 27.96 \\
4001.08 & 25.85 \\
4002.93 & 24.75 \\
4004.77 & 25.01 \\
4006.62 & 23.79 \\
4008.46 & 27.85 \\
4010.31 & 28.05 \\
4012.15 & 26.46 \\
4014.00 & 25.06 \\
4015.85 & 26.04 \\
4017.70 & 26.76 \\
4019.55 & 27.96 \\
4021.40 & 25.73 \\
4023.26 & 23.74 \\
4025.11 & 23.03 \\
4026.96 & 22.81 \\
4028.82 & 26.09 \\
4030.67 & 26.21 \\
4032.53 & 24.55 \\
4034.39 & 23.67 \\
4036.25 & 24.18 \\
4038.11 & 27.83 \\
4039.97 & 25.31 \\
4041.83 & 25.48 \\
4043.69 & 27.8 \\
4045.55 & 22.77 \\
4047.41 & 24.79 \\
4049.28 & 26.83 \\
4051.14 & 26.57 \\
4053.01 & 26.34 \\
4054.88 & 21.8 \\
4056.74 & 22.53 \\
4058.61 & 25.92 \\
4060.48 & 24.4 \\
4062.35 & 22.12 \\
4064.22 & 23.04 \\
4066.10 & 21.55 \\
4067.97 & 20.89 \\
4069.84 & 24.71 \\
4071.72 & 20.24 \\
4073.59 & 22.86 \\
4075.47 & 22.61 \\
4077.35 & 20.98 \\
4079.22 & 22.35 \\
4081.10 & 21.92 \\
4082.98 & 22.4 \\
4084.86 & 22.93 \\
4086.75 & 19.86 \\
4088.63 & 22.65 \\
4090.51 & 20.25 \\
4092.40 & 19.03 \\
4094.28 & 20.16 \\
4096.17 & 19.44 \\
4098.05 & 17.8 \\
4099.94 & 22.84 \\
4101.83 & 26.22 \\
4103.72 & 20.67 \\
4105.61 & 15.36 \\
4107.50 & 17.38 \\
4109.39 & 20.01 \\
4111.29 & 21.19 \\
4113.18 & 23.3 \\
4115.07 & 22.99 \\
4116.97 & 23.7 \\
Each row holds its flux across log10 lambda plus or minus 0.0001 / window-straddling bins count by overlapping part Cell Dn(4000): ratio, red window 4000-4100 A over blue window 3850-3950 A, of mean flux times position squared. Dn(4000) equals 1.28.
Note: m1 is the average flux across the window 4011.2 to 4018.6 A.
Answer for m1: 26.1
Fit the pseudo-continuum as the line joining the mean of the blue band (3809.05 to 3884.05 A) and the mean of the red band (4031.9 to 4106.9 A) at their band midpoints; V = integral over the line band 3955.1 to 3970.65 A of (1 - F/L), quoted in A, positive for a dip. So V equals 2.7 A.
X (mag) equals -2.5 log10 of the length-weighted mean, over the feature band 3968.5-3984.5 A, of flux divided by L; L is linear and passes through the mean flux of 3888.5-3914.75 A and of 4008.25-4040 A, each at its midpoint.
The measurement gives 0.24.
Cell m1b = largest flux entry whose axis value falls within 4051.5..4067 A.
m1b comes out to 26.34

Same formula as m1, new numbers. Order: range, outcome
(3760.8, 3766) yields 19.6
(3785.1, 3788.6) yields 23.1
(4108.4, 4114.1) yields 21.5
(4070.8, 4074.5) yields 21.6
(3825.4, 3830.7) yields 19.2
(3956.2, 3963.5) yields 19.2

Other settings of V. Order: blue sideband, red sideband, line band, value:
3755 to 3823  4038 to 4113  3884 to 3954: 5.4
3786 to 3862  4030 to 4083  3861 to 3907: 2.1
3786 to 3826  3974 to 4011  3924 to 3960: 5.2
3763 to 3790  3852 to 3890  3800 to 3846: 1.6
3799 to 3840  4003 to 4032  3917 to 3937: 4.0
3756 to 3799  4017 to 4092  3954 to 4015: 1.8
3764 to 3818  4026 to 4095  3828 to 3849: 3.5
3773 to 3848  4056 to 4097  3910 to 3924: -0.8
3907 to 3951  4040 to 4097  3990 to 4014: -4.3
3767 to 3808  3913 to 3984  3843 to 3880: -4.2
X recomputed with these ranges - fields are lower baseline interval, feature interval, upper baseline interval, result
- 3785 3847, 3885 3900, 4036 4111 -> 0.19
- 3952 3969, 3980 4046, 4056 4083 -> -0.21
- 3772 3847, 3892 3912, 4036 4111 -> 0.02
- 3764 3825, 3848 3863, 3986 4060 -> -0.01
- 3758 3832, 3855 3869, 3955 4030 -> -0.11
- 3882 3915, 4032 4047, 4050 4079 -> -0.12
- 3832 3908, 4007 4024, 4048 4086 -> -0.19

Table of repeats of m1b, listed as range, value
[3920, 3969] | 23.43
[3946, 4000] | 27.96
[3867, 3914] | 25.76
